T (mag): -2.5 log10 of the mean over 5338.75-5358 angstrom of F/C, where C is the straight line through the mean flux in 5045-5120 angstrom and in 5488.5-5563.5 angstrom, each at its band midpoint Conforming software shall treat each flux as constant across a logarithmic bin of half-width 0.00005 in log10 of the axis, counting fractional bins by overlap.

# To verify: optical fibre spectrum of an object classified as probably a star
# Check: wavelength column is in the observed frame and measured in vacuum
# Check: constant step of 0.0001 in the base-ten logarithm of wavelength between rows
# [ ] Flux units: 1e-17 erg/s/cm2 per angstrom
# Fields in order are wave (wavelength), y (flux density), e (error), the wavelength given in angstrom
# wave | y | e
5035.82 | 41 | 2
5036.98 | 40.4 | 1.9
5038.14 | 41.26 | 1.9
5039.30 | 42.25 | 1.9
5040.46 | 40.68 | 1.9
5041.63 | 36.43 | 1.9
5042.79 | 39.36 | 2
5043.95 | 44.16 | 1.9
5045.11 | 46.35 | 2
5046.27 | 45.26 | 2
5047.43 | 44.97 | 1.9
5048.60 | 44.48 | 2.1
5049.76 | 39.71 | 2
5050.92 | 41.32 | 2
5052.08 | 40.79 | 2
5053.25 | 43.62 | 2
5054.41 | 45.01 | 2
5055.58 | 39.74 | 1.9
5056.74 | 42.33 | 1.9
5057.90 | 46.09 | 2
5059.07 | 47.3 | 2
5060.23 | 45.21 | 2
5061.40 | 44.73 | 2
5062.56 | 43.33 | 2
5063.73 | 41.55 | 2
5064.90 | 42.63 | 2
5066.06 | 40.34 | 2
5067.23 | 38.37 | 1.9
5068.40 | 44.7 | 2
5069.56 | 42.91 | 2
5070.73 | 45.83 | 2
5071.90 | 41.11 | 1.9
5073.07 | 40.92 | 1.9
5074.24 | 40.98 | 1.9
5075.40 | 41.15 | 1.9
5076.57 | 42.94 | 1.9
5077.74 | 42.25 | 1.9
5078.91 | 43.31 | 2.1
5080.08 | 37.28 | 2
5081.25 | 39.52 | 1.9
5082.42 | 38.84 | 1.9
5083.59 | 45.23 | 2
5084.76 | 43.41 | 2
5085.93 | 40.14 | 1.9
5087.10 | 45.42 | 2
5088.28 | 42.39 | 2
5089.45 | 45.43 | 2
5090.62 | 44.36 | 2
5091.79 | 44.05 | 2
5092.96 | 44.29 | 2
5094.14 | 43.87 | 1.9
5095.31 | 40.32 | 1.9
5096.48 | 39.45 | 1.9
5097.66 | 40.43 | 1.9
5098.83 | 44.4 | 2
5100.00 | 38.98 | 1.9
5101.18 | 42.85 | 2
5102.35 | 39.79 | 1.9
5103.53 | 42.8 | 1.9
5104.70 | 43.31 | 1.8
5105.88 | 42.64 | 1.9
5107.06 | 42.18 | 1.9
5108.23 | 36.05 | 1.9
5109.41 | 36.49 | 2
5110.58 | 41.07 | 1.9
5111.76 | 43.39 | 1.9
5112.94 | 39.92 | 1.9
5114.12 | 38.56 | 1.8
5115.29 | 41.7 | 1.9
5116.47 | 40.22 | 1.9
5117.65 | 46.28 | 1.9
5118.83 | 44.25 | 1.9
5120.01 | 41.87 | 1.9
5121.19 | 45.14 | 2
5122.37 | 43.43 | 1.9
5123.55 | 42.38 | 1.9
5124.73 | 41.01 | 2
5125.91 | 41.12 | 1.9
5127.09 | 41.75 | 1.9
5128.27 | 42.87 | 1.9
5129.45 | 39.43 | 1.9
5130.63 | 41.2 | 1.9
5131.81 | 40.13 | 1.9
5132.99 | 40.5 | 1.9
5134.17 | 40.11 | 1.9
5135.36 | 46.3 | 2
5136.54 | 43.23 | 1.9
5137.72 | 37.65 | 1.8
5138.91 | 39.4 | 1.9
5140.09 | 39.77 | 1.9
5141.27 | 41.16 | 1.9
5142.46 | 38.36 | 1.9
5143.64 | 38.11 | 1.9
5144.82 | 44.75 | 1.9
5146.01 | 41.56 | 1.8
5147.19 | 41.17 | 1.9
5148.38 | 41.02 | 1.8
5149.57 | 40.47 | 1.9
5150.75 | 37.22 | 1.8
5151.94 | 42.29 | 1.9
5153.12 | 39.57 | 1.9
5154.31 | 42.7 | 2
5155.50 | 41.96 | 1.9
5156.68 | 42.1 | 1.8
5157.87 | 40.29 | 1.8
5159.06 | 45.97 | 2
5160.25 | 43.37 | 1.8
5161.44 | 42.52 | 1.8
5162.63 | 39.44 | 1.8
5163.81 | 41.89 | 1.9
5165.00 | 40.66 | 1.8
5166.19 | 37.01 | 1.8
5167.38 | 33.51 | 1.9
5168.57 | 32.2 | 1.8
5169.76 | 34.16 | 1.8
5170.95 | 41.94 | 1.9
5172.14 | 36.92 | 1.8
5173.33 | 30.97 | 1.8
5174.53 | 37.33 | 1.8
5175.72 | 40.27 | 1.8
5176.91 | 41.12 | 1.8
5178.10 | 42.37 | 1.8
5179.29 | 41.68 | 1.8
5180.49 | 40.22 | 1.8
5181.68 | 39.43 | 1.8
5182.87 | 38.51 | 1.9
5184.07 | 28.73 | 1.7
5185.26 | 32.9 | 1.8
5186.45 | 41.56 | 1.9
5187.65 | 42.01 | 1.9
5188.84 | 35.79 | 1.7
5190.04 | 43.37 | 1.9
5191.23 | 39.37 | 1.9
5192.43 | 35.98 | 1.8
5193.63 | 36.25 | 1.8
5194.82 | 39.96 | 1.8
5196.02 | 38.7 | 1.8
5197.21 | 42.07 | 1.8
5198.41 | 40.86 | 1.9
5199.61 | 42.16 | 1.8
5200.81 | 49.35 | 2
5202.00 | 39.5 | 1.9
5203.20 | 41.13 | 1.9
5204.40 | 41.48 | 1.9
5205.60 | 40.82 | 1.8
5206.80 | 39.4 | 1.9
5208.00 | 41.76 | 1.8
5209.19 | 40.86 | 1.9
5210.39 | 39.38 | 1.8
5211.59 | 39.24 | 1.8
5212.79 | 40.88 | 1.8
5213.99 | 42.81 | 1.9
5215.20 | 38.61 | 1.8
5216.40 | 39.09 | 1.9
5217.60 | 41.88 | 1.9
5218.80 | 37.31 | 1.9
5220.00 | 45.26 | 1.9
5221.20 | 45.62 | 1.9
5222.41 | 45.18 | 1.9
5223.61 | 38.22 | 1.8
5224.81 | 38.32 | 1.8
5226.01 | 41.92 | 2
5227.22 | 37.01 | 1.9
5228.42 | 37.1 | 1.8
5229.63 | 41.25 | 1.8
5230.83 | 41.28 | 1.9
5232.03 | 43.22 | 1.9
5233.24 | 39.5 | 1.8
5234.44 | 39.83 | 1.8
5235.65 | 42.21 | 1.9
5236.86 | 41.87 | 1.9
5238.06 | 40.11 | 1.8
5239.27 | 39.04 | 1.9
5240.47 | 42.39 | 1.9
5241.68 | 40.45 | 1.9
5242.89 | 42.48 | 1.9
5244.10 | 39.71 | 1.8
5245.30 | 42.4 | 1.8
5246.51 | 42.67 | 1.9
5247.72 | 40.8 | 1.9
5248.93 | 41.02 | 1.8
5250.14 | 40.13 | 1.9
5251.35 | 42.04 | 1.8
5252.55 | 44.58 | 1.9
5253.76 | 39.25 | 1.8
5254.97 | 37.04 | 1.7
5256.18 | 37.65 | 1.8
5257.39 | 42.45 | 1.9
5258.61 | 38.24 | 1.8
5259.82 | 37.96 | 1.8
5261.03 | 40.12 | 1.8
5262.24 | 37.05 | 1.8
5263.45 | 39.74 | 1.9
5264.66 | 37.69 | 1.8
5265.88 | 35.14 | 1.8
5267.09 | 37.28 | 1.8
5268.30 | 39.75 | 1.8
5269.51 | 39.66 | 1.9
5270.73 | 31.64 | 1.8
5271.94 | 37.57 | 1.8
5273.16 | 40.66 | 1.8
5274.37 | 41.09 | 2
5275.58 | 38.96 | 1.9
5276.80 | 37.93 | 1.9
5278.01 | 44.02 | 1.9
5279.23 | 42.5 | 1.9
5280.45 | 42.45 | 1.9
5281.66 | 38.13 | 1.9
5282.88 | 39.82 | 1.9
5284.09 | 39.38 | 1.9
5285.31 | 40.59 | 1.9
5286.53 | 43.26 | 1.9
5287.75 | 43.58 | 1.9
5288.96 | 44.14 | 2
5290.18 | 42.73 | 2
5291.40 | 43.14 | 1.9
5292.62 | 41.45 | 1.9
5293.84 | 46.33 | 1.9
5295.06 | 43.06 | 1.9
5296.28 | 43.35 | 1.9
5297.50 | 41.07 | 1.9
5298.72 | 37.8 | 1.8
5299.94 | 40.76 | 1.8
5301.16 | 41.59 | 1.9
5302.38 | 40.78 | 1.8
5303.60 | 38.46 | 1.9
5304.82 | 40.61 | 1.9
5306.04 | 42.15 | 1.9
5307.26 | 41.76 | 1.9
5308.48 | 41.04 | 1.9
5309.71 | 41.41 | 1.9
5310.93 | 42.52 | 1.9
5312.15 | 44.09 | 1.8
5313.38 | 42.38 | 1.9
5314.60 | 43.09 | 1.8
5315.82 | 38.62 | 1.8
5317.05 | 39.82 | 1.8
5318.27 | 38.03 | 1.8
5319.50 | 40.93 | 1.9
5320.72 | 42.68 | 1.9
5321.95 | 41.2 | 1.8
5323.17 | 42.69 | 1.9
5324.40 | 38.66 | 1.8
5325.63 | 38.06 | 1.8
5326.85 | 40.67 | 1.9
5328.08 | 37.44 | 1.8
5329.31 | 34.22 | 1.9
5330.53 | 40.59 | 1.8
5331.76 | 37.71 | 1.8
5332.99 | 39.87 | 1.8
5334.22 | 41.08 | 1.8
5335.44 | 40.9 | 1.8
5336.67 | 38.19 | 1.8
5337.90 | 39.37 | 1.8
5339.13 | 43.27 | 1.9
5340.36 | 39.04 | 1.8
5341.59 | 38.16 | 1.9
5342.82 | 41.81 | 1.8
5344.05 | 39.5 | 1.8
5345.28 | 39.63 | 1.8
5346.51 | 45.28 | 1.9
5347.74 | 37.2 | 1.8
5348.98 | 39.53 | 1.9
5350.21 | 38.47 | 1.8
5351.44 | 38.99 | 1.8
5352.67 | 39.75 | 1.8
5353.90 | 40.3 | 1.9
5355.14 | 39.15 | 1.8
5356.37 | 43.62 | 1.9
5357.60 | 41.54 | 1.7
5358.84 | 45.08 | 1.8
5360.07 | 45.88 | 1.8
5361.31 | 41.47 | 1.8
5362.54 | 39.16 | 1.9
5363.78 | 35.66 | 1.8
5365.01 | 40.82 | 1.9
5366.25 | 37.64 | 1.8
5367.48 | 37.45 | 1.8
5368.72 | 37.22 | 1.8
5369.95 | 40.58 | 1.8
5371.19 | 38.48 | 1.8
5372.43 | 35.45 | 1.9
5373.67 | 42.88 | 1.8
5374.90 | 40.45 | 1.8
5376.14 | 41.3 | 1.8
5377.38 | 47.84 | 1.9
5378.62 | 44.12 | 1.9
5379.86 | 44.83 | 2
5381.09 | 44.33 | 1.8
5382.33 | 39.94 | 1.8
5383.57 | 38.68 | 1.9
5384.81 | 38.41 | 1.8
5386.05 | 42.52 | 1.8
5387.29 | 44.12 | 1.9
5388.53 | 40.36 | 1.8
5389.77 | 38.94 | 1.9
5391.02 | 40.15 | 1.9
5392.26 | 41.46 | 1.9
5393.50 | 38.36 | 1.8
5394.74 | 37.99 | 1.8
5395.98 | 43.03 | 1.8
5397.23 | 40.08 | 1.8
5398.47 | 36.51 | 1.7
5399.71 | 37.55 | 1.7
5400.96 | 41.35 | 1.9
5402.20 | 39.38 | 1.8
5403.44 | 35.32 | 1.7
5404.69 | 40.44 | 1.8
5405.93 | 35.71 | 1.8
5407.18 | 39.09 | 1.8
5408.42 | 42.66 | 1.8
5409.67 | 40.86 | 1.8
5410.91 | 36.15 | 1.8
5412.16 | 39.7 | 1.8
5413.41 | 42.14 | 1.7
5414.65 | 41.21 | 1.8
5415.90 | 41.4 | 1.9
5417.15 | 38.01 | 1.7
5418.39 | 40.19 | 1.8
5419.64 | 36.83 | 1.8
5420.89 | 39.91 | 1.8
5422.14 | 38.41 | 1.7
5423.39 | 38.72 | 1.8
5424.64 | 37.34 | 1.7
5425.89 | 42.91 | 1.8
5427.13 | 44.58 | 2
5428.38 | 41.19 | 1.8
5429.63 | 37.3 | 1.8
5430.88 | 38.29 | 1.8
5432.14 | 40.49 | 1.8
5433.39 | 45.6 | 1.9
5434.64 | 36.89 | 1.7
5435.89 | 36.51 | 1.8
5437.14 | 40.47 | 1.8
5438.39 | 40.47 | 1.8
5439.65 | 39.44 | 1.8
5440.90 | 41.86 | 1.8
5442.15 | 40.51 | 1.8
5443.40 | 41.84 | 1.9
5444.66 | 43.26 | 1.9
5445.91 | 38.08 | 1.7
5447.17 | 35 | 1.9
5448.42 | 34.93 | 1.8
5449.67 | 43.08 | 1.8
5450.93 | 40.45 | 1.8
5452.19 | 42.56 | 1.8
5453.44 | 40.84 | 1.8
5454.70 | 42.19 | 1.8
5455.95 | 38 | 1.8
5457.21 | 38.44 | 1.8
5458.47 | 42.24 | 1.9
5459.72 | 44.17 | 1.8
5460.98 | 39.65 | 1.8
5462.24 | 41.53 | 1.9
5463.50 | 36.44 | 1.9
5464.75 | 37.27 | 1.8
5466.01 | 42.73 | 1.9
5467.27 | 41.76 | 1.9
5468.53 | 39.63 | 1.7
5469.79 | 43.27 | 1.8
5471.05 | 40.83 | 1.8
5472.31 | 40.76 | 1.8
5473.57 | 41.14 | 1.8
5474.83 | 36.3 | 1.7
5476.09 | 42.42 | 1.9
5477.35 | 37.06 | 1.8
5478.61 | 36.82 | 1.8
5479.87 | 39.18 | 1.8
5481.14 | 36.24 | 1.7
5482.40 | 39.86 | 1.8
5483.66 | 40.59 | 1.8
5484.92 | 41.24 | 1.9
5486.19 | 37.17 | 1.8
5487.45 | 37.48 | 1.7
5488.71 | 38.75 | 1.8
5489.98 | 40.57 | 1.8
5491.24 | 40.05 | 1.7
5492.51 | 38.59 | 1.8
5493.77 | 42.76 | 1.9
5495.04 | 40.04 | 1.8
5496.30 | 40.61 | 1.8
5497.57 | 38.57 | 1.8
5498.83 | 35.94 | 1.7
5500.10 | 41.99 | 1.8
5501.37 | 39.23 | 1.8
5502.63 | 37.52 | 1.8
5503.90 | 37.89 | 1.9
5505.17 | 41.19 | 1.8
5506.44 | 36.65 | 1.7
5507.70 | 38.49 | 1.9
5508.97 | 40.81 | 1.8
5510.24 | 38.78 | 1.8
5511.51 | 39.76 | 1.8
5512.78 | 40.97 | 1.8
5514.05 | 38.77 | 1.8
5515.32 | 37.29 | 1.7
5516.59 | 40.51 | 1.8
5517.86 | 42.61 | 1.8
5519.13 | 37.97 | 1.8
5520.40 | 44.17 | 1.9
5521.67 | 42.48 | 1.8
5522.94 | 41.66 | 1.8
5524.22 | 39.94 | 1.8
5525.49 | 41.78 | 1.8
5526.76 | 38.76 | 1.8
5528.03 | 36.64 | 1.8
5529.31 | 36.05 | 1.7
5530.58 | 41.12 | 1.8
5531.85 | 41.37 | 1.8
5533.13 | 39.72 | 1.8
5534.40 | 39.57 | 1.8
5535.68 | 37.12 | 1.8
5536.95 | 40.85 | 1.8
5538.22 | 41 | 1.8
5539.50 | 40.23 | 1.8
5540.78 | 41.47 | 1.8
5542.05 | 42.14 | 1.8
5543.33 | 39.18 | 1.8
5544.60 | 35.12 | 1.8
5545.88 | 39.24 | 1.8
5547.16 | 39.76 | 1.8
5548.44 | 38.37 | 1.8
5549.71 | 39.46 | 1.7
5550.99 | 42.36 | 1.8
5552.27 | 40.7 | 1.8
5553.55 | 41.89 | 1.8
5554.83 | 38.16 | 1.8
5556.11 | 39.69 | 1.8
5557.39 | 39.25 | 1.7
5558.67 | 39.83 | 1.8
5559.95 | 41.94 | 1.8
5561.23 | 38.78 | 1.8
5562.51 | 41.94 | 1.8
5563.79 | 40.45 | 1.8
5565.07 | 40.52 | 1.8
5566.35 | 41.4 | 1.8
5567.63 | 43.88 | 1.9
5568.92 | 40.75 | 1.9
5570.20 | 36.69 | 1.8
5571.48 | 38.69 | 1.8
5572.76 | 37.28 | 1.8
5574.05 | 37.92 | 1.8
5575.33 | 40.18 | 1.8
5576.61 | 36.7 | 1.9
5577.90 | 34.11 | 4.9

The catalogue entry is 0.01 mag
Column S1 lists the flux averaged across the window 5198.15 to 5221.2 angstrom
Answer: 41.3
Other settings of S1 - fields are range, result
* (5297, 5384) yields 40.5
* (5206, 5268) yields 40.3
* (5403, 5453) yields 39.8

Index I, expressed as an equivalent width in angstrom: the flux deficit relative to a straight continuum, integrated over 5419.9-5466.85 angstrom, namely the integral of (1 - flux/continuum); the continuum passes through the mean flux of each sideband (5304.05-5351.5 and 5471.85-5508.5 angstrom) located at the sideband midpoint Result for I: -0.72 angstrom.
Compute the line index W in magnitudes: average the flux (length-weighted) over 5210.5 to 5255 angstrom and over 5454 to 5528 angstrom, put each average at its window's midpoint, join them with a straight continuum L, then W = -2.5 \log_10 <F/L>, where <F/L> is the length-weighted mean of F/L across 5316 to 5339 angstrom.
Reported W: 0.024 mag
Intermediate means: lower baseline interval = 40.9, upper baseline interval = 39.8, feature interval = 39.6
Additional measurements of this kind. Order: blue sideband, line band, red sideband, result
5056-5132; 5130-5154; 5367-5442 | 0.028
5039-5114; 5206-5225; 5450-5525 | 0.012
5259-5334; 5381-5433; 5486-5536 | 0.004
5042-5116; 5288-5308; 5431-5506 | -0.026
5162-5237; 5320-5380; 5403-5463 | -0.011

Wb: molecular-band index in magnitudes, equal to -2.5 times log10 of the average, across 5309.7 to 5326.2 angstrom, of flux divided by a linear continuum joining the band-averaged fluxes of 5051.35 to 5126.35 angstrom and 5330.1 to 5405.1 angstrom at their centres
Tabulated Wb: -0.01 mag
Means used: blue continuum 42.2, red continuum 40.3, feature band 41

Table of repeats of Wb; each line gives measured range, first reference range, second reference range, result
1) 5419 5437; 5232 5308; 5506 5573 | 0.01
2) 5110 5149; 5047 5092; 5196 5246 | 0.01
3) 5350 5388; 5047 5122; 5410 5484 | -0.01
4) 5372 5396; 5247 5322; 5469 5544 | -0.03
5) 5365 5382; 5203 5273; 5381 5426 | -0.03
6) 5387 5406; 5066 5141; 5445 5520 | 0.02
